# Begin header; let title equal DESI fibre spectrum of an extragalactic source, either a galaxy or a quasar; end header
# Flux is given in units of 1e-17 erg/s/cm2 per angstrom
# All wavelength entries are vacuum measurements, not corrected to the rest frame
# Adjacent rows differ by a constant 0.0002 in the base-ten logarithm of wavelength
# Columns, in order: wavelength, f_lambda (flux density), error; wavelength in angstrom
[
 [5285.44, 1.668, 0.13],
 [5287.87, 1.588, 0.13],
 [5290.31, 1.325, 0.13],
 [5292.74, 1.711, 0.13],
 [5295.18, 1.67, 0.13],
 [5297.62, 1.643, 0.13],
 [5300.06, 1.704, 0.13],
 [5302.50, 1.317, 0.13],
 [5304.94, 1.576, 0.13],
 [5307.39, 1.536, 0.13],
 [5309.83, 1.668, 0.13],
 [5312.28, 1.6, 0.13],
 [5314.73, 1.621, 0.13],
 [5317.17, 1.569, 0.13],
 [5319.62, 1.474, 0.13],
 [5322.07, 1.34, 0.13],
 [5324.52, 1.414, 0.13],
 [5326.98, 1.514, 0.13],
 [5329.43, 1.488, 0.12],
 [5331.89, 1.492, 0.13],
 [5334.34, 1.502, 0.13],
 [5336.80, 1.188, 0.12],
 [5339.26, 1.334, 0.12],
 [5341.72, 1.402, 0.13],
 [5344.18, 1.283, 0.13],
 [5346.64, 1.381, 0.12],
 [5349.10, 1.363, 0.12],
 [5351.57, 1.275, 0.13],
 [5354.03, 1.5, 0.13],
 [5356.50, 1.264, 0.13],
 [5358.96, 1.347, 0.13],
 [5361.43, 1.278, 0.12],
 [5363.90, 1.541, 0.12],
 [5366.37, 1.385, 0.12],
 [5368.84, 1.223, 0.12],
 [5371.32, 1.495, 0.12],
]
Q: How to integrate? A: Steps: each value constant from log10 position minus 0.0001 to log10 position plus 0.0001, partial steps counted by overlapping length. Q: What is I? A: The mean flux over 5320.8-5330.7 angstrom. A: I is 1.44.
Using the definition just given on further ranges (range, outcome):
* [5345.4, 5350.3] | 1.37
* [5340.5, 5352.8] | 1.34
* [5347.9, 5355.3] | 1.38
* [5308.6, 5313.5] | 1.63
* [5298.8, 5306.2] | 1.53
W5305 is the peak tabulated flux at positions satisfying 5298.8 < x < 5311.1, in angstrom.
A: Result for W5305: 1.704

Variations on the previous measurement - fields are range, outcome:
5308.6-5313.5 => 1.668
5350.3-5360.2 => 1.5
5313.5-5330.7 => 1.621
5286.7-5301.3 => 1.711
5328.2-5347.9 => 1.502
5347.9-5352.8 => 1.363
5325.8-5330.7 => 1.514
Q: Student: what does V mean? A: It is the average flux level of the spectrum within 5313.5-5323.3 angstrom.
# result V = 1.5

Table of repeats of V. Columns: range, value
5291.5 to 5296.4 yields 1.69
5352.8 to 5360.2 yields 1.37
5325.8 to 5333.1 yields 1.5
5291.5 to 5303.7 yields 1.61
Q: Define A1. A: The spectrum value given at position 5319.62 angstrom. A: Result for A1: 1.474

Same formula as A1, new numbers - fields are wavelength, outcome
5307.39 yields 1.536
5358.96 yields 1.347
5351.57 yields 1.275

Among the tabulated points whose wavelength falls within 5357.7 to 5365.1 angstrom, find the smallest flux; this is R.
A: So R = 1.278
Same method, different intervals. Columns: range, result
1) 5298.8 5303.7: 1.317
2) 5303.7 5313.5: 1.536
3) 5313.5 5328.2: 1.34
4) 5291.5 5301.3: 1.643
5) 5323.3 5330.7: 1.414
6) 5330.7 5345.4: 1.188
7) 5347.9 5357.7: 1.264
